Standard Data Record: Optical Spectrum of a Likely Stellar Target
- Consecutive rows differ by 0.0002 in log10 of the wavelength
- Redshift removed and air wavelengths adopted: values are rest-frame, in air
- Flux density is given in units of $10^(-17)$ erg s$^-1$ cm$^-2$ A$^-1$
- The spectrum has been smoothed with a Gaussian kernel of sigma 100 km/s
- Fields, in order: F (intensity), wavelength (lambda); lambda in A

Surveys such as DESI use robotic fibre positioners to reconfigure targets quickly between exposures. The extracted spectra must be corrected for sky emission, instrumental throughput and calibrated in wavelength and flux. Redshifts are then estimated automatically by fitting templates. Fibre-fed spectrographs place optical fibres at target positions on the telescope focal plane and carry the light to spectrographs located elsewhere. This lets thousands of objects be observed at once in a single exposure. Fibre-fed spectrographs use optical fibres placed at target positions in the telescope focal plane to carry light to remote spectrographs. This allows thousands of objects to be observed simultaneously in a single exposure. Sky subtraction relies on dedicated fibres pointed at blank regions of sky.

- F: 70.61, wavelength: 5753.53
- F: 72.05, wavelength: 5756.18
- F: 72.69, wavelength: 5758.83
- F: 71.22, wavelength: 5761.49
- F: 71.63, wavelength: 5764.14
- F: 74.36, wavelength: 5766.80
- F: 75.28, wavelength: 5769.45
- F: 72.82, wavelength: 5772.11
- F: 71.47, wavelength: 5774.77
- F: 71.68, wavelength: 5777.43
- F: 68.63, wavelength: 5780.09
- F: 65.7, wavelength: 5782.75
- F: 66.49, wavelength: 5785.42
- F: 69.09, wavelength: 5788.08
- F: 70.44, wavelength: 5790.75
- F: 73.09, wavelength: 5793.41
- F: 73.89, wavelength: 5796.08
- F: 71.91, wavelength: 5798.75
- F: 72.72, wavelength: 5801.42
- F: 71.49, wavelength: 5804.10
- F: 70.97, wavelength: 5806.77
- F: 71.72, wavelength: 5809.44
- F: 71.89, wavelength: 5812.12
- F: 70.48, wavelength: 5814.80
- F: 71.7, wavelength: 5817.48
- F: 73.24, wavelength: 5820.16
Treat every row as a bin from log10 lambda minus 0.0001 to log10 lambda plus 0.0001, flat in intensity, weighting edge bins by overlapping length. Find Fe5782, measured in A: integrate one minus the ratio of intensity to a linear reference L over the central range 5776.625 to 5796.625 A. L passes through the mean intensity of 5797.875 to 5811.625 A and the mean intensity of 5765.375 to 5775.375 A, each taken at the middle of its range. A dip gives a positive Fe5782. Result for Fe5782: 0.8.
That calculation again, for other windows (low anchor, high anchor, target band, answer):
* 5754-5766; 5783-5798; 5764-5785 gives -0.02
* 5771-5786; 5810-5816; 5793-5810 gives -0.38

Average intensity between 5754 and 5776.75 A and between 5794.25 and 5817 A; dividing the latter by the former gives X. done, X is 1.0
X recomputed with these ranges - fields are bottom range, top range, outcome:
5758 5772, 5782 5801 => 0.96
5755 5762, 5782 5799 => 0.97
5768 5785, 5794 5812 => 1.02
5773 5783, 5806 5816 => 1.02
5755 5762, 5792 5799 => 1.02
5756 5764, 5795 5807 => 1.00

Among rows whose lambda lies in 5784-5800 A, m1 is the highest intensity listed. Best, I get 73.89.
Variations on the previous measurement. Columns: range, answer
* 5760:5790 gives 75.28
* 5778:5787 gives 68.63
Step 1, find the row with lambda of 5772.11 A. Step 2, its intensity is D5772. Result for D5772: 72.82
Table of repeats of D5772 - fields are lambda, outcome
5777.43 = 71.68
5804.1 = 71.49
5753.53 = 70.61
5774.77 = 71.47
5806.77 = 70.97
